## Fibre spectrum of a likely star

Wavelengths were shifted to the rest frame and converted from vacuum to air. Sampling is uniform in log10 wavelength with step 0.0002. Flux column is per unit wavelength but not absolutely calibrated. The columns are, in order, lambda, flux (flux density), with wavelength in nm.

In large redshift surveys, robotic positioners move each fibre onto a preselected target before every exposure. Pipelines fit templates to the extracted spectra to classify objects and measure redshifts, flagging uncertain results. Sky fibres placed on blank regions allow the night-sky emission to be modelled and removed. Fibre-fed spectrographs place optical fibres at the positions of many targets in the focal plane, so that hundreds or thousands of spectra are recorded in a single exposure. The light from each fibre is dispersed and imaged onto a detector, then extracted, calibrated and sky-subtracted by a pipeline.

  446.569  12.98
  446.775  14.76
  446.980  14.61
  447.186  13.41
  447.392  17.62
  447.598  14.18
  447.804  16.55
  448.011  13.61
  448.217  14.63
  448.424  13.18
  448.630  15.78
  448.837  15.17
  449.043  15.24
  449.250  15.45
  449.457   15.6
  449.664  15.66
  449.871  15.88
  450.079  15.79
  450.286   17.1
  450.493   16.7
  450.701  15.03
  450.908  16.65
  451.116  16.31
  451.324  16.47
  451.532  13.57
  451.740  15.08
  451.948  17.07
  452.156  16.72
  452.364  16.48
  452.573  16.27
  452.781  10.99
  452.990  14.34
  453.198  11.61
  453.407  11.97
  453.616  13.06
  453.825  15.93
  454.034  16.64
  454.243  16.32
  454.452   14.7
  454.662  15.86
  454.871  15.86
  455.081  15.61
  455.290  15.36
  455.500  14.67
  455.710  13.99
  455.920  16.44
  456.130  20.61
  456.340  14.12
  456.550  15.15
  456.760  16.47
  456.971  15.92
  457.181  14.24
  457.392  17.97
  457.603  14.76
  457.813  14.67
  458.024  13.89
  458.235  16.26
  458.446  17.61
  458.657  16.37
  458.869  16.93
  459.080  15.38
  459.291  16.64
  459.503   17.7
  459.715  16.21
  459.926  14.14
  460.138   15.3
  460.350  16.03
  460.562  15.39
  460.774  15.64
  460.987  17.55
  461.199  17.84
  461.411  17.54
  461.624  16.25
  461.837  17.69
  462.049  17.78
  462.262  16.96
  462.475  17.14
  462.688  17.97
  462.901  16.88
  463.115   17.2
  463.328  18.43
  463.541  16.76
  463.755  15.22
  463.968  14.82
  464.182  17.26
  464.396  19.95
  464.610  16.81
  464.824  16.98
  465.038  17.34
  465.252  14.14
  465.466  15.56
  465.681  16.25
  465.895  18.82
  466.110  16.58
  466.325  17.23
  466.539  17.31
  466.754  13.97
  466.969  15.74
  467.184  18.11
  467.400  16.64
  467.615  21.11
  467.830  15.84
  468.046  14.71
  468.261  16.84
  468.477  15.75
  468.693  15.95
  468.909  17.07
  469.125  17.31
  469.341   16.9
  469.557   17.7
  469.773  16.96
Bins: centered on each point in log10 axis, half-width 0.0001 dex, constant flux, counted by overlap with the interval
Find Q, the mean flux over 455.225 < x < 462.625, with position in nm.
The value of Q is 16.2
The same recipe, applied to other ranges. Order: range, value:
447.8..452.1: 15.5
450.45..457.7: 15.4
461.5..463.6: 17.3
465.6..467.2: 16.7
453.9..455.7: 15.5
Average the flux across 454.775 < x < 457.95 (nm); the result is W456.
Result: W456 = 15.7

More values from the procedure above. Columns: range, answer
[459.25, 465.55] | 16.7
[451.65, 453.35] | 14.7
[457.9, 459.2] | 16.1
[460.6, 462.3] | 17.1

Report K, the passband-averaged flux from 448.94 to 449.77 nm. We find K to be 15.5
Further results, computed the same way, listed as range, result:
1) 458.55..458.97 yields 16.6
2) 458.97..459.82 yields 16.5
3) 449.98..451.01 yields 16.3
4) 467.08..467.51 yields 17.4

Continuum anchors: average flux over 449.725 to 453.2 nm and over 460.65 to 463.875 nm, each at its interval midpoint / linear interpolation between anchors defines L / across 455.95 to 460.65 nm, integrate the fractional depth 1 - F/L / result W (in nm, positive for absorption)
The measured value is 0.15 nm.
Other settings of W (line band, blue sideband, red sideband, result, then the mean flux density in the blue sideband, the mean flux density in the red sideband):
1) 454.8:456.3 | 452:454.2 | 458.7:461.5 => -0.08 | 14.5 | 16.3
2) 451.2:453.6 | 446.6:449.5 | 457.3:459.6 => 0.14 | 14.9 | 16.2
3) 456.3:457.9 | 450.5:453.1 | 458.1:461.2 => 0.05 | 15.5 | 16.3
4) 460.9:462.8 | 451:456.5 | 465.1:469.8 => -0.16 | 15.2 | 16.7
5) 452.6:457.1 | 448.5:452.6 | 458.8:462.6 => 0.31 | 15.9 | 16.6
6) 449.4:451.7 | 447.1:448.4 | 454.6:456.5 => -0.10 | 14.9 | 15.8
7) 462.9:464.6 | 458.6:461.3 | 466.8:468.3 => -0.05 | 16.2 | 16.9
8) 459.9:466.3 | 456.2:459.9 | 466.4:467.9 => -0.10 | 15.9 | 17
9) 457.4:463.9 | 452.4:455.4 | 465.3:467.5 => -0.33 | 14.7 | 16.6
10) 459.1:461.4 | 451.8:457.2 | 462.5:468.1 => -0.02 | 15.3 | 16.9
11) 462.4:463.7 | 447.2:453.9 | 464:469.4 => -0.07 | 15.1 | 16.8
